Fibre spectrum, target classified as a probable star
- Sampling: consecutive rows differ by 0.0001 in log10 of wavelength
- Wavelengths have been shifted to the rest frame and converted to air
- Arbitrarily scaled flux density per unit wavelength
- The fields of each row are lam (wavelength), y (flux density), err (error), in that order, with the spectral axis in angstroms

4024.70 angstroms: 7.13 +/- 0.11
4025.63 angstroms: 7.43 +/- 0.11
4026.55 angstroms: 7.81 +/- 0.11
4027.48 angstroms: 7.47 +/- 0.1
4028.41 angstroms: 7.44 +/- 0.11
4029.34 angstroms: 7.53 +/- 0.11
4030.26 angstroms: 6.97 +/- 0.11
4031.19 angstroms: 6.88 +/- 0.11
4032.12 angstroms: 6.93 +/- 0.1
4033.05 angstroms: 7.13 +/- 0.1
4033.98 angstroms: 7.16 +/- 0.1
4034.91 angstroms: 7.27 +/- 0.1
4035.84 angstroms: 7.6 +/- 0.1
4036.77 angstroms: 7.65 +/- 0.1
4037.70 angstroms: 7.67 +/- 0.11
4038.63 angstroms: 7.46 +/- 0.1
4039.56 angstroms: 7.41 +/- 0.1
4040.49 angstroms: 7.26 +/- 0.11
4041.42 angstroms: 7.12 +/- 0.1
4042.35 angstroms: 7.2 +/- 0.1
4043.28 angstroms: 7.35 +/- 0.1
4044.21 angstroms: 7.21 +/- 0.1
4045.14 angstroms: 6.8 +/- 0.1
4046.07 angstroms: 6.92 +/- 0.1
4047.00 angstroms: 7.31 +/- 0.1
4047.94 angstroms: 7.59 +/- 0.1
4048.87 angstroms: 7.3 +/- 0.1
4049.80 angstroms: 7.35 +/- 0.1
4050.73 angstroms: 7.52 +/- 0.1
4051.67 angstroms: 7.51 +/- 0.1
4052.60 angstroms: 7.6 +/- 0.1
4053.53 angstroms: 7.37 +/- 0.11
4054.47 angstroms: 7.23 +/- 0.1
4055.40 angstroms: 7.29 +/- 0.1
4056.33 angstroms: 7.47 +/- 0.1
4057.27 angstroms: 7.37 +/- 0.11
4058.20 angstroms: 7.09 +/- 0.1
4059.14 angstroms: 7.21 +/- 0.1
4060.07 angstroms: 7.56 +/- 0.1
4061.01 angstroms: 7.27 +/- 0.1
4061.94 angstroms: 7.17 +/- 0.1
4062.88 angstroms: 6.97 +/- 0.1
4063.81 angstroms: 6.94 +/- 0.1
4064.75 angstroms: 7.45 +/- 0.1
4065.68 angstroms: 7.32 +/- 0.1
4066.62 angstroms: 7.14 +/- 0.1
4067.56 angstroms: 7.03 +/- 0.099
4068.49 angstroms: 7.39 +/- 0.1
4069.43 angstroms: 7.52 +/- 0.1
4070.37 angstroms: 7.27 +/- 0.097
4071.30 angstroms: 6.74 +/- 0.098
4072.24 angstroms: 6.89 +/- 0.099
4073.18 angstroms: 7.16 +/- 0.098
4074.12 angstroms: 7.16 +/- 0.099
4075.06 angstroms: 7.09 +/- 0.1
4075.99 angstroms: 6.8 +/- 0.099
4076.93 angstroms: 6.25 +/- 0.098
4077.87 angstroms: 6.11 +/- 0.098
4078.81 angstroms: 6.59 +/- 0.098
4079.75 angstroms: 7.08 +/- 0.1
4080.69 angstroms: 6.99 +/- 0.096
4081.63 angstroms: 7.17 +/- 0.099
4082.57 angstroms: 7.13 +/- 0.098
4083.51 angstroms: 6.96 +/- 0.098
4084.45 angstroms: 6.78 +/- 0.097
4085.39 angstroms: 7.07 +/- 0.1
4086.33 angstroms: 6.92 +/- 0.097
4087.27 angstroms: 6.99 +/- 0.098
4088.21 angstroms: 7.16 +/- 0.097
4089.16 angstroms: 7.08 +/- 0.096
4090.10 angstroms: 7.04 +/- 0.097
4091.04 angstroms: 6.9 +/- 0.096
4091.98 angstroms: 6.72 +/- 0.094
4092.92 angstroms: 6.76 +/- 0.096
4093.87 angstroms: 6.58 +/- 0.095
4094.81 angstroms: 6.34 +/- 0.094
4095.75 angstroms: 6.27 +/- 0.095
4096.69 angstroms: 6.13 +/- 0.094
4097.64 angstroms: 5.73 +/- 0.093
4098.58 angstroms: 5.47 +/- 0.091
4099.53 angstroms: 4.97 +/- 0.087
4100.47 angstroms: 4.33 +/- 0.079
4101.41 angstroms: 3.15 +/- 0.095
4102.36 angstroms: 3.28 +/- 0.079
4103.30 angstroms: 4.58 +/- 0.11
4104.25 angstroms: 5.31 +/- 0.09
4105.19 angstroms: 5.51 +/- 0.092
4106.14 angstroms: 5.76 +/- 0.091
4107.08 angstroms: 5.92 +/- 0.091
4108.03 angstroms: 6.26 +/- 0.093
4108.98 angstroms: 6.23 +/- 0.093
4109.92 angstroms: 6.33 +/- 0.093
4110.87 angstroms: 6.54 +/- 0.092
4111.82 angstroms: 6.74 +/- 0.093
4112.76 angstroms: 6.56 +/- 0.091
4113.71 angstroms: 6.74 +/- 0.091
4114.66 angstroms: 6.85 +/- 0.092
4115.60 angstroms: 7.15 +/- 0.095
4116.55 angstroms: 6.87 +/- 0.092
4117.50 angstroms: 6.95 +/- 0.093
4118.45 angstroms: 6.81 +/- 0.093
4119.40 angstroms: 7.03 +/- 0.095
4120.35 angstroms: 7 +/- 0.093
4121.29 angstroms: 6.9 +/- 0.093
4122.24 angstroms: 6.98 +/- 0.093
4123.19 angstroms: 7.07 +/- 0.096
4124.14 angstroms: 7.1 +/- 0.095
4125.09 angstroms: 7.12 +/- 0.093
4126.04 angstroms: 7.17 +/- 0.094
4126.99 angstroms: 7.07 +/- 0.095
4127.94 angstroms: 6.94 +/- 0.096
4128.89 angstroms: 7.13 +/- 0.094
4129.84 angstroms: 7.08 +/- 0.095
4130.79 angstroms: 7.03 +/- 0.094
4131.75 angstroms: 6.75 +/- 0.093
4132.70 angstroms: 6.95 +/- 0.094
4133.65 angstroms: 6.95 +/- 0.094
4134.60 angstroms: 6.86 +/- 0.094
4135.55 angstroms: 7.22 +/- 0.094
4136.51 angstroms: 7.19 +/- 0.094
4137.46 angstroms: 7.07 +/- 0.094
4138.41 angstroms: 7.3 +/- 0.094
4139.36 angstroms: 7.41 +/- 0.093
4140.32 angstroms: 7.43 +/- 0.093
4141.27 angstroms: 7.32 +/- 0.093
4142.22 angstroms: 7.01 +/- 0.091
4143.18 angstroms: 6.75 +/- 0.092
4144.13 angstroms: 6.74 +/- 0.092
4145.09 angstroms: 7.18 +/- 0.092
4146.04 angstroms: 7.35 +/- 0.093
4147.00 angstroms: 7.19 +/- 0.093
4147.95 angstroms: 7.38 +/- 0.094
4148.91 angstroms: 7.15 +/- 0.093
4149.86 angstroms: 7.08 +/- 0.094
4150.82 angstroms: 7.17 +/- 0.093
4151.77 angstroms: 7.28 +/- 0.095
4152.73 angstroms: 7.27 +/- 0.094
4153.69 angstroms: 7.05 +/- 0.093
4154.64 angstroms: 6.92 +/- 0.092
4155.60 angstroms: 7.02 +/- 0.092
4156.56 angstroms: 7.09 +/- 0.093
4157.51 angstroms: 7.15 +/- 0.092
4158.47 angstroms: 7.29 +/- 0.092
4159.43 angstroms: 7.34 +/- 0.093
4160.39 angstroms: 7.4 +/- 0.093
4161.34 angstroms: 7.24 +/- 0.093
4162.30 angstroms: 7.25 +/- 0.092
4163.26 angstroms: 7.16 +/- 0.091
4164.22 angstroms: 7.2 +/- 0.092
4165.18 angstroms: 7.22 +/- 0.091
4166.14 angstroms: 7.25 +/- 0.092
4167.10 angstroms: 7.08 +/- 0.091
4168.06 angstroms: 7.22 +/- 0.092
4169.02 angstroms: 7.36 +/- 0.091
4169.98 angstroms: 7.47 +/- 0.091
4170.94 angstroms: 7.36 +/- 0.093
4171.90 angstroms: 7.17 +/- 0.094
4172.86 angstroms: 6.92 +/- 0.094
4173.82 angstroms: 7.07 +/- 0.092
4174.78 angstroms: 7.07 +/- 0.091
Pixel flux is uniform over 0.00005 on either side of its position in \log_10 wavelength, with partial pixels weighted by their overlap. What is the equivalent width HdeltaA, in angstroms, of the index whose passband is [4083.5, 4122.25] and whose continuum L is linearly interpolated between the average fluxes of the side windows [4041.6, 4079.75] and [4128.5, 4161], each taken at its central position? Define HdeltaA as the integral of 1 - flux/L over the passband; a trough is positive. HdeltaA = 4.8 angstroms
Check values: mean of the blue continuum 7.16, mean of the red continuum 7.13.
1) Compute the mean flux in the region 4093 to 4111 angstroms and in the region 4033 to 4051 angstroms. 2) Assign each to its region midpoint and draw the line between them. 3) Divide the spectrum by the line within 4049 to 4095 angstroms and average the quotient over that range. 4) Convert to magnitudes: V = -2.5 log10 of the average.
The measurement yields -0.11 mag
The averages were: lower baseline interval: 7.32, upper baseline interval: 5.52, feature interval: 7.08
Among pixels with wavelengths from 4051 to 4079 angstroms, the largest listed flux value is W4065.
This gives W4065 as 7.6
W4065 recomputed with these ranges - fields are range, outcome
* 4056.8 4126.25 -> 7.56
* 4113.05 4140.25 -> 7.41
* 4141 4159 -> 7.38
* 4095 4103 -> 6.27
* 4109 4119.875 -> 7.15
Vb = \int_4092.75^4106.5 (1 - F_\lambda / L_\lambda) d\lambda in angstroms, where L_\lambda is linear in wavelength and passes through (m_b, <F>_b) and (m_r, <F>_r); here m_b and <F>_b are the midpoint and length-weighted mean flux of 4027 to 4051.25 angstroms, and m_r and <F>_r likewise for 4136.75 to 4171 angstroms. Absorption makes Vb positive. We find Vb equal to 3.7 angstroms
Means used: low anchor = 7.29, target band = 5.31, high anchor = 7.2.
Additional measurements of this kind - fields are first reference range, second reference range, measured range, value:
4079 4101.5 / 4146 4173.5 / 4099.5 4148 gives 1.7 angstroms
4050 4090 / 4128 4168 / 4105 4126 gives 1.3 angstroms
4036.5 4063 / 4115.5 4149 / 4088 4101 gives 1.8 angstroms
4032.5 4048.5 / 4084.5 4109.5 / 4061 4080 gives -1.2 angstroms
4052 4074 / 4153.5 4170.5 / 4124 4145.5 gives 0.4 angstroms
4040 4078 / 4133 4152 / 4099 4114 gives 3.5 angstroms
